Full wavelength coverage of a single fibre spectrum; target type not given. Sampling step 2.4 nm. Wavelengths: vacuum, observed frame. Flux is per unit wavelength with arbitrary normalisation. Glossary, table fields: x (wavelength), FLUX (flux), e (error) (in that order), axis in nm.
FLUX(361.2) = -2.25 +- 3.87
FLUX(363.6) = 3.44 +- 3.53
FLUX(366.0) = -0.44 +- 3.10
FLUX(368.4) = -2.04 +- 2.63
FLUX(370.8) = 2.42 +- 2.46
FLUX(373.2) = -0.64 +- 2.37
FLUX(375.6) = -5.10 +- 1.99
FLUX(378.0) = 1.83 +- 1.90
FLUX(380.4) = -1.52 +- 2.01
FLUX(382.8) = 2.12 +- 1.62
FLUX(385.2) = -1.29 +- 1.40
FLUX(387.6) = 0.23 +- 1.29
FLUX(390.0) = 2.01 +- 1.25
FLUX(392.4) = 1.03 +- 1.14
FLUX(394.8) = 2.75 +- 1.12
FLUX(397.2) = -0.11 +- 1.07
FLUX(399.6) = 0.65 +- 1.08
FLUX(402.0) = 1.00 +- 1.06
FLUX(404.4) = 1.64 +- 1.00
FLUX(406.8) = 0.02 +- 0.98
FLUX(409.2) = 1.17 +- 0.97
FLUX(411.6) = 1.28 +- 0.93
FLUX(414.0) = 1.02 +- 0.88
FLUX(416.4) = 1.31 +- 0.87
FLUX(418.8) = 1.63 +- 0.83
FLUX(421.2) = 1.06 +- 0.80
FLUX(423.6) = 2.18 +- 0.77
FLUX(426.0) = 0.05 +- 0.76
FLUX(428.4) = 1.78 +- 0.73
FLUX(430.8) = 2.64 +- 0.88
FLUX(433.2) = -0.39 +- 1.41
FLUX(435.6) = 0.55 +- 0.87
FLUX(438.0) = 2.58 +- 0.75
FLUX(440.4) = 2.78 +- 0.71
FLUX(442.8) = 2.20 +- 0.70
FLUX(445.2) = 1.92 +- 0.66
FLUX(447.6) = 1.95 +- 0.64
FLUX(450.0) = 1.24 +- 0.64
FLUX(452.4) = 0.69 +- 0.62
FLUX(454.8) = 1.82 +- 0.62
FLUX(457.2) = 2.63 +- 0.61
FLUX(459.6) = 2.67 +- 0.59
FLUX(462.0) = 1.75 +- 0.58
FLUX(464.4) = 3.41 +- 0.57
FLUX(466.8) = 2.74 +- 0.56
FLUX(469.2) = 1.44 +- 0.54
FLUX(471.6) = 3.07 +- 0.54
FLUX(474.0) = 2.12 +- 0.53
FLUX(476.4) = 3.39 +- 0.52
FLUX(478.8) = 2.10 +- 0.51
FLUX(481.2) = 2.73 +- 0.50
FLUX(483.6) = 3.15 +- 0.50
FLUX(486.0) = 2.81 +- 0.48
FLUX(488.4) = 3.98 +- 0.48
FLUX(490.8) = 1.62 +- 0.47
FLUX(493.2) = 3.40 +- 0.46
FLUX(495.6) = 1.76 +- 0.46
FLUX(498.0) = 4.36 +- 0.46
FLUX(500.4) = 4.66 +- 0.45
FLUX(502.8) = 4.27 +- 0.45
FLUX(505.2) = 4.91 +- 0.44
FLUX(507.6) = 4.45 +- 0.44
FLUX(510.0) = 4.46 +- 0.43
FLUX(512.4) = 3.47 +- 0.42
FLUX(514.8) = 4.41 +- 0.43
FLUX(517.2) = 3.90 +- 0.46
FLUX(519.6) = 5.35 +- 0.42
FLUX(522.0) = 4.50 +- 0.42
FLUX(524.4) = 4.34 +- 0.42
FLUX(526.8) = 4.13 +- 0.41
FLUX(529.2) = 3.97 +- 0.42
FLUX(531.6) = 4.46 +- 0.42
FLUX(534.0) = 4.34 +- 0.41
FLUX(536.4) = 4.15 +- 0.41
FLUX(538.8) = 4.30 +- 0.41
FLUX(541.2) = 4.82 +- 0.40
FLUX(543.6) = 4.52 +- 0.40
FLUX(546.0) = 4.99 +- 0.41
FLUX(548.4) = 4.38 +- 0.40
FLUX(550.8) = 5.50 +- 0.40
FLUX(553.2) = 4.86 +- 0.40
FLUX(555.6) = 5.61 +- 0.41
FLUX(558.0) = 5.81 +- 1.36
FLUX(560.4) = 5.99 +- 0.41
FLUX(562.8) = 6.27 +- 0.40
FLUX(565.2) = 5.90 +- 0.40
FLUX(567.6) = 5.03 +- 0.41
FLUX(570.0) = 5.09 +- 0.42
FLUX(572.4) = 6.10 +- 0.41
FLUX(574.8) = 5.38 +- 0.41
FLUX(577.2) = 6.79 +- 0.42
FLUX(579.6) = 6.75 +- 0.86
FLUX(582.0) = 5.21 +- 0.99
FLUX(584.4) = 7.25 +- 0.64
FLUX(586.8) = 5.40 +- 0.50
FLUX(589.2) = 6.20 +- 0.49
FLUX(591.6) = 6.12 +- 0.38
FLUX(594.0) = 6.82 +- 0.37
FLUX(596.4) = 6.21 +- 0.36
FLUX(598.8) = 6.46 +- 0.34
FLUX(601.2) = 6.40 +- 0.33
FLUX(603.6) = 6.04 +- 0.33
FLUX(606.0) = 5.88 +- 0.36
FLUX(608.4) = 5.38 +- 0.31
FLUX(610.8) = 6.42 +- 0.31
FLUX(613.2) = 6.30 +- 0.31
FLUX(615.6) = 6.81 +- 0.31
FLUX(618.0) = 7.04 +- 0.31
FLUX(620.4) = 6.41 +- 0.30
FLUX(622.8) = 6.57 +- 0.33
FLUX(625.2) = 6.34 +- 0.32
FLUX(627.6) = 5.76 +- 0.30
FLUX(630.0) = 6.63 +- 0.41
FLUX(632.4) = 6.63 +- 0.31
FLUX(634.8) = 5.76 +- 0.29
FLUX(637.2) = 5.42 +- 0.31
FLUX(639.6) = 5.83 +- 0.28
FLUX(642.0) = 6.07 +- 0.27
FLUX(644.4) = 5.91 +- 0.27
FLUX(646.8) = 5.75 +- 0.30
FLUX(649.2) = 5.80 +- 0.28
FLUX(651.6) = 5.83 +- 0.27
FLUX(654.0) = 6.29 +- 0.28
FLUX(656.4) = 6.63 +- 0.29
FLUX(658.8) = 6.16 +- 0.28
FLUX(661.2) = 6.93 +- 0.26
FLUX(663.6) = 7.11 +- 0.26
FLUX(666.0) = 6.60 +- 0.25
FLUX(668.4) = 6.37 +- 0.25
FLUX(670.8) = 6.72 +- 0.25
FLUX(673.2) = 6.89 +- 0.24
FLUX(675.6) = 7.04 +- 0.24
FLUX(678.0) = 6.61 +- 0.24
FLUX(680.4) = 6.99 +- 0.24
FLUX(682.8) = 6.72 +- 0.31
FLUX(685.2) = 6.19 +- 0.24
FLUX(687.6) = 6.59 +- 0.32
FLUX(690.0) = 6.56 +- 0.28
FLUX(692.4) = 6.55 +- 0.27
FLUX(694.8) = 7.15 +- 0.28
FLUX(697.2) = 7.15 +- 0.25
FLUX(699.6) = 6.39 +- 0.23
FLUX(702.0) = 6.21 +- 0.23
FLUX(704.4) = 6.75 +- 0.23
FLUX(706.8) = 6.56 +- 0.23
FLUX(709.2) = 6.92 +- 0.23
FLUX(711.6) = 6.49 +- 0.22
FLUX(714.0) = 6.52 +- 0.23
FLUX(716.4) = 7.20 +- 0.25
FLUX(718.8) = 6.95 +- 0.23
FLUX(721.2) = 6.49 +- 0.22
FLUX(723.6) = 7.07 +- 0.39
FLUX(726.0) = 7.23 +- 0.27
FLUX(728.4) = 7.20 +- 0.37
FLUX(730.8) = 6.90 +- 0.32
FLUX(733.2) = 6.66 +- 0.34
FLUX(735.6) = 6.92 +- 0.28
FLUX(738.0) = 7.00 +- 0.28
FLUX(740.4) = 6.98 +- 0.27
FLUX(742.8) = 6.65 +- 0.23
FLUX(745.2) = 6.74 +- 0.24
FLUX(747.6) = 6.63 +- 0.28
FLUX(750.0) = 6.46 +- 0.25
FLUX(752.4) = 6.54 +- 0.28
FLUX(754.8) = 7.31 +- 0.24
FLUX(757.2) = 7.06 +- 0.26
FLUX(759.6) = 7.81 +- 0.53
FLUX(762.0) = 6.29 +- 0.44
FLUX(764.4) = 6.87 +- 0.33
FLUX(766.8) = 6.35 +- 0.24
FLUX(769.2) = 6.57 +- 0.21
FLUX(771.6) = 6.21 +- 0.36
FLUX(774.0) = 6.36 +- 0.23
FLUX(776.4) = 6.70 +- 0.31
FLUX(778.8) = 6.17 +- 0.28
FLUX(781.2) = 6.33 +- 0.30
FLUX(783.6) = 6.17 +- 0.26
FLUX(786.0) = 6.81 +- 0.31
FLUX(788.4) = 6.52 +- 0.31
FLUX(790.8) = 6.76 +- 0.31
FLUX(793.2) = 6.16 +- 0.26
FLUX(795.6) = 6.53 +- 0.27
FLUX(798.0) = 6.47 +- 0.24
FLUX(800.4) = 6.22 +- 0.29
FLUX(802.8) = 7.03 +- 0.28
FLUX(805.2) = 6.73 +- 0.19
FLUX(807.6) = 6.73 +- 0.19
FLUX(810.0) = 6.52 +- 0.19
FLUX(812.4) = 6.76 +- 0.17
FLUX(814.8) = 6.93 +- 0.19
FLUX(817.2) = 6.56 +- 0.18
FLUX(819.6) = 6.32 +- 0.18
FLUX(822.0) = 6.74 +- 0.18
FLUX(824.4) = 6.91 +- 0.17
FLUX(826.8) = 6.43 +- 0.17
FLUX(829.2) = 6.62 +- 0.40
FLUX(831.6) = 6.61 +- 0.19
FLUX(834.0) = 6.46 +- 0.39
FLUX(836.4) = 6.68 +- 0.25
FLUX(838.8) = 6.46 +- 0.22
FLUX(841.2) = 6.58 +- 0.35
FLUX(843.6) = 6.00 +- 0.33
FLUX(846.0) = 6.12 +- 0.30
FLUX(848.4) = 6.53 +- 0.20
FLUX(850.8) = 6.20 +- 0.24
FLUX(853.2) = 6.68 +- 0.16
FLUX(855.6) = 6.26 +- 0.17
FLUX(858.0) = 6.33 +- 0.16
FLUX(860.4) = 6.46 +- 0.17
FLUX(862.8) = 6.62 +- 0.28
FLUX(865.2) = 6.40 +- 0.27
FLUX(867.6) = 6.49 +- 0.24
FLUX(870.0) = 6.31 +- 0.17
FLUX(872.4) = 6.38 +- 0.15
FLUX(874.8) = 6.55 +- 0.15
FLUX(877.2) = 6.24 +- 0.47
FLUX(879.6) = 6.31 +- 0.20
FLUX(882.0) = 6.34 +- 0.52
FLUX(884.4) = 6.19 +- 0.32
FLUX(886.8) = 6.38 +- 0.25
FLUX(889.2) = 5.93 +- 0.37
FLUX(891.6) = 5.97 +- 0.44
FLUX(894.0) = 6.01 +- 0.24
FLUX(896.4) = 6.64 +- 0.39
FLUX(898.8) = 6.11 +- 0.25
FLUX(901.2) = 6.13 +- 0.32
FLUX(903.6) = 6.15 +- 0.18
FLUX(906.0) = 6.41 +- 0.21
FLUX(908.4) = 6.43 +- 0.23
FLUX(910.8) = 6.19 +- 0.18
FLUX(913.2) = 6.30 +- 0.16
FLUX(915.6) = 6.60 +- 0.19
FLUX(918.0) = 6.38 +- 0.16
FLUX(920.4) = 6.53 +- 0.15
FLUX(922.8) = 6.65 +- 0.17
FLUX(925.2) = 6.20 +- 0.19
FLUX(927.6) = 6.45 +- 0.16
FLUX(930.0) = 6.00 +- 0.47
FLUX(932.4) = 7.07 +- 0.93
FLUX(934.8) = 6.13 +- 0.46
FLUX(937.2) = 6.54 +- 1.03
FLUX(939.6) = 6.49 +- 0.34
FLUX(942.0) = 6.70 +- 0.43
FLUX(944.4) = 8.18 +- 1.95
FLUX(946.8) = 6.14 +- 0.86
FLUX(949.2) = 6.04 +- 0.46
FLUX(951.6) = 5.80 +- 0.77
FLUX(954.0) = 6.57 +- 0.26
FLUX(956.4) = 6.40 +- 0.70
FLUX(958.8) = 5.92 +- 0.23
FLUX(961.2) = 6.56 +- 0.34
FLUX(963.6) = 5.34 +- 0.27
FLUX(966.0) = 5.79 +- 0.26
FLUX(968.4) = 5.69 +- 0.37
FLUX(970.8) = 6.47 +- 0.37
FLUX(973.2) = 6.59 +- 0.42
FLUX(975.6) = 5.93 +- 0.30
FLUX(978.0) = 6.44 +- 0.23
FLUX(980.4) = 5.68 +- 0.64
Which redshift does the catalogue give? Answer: 0.25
